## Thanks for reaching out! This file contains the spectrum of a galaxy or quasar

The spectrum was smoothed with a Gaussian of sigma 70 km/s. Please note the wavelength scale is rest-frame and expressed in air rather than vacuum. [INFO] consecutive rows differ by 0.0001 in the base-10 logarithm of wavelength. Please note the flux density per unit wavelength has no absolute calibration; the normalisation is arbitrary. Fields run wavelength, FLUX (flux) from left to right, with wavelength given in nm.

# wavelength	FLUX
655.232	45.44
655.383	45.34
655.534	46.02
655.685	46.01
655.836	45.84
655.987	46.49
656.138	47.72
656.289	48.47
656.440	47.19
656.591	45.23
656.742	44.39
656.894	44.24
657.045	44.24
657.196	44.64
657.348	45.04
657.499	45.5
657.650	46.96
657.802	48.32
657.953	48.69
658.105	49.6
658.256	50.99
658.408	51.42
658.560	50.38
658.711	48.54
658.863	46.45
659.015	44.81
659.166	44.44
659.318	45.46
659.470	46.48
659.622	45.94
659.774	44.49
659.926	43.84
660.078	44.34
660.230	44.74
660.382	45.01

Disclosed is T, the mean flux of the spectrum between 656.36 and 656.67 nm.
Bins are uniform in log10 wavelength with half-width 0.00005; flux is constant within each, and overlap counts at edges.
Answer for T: 46.3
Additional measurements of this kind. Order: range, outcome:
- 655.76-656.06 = 46.2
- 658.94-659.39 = 45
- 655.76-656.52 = 47.2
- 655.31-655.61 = 45.7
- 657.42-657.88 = 47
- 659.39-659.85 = 45.6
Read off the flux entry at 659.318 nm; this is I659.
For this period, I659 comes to 45.46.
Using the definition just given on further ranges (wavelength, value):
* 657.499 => 45.5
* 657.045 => 44.24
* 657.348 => 45.04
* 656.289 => 48.47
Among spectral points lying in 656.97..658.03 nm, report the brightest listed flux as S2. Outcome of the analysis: 48.69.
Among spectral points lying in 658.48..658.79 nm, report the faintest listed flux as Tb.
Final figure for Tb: 48.54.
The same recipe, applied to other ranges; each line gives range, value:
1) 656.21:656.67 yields 45.23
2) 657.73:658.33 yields 48.32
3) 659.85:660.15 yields 43.84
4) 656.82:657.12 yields 44.24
